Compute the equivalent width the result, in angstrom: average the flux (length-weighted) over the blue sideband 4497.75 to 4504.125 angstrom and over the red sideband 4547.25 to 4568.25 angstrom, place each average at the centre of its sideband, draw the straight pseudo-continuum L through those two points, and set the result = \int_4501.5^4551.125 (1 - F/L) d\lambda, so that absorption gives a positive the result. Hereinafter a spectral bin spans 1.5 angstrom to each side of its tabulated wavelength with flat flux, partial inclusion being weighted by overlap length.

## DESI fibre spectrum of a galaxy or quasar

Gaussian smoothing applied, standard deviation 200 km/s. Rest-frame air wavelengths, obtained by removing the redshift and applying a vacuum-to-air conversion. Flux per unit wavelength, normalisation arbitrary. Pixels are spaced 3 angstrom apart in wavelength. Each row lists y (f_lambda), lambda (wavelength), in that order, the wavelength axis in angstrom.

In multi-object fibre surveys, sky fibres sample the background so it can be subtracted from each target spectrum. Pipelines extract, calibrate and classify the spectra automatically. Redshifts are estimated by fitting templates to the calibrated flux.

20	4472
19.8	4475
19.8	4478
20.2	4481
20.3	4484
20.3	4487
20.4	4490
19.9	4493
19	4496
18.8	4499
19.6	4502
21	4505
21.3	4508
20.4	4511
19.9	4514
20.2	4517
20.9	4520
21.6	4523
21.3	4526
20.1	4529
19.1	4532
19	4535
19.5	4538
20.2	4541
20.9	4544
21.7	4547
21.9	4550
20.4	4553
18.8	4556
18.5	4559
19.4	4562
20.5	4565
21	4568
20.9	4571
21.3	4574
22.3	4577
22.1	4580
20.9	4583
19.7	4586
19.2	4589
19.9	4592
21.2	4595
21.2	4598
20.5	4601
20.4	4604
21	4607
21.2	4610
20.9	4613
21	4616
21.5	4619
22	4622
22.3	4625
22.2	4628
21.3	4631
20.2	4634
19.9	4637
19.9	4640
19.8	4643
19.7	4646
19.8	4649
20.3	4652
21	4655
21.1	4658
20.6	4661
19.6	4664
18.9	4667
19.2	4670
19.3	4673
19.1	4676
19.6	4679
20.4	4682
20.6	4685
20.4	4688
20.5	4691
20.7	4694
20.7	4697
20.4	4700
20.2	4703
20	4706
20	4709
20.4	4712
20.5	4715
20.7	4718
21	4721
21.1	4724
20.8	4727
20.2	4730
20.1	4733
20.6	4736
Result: -2.0 angstrom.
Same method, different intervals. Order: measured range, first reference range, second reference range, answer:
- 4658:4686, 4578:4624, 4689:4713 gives 1.0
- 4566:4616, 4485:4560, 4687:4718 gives -1.4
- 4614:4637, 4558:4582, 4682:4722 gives -0.8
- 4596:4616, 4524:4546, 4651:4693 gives -0.8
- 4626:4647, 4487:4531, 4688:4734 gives -0.1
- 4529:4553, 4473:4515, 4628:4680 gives -0.3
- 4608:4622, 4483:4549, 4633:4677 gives -0.9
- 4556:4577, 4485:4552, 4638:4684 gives -0.1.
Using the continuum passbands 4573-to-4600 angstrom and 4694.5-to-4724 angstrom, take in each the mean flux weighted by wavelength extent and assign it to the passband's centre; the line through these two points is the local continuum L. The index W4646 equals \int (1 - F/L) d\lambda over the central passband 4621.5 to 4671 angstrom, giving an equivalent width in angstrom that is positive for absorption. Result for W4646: 0.6 angstrom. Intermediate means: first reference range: 20.9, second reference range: 20.5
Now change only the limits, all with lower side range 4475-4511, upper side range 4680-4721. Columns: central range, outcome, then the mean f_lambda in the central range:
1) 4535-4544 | 0.1 angstrom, 19.9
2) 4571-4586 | -0.9 angstrom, 21.4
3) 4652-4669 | 0.1 angstrom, 20.2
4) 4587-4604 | -0.1 angstrom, 20.4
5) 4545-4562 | 0.0 angstrom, 20.2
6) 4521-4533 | -0.3 angstrom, 20.6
